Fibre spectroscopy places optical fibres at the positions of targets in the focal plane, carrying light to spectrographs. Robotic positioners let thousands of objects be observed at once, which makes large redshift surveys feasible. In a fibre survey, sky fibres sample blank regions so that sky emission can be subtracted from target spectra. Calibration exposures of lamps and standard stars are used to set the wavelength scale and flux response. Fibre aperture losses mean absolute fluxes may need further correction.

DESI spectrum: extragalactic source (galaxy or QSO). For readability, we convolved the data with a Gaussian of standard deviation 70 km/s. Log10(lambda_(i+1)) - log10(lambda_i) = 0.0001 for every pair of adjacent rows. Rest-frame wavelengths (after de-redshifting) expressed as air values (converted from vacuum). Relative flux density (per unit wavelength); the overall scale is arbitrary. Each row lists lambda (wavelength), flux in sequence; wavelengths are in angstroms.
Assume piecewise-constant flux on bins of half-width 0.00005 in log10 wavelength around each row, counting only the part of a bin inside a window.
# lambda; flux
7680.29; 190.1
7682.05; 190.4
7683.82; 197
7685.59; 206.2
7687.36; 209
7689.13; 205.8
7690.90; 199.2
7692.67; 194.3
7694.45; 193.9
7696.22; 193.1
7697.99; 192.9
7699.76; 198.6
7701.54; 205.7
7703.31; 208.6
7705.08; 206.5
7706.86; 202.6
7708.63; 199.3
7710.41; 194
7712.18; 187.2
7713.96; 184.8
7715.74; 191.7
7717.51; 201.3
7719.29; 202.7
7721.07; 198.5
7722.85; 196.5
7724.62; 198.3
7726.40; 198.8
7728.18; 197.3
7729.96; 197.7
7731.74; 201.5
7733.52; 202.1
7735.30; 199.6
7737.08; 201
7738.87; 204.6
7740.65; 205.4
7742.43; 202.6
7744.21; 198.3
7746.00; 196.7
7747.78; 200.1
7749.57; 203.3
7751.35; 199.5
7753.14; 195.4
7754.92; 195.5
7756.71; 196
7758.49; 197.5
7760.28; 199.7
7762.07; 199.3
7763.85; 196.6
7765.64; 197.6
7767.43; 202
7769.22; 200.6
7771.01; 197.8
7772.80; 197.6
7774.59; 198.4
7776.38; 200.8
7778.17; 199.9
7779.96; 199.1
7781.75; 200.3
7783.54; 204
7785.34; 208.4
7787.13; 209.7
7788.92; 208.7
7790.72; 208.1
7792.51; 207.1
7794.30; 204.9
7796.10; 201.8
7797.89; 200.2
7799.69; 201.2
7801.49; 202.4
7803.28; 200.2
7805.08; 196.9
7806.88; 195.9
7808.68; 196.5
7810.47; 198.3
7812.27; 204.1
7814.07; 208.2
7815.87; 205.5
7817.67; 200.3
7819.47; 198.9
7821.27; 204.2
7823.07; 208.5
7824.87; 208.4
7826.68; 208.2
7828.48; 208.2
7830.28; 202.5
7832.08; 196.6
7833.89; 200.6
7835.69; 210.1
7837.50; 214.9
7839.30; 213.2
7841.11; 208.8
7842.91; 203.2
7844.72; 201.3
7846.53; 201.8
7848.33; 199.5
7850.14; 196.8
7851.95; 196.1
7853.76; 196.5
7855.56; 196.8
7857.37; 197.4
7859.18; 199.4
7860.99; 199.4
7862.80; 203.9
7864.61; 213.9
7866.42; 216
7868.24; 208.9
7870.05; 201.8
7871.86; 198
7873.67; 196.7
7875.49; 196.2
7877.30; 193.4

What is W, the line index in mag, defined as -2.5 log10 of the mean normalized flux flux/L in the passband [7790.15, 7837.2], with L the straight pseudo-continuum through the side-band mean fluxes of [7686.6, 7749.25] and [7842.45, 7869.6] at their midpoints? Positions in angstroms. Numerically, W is -0.011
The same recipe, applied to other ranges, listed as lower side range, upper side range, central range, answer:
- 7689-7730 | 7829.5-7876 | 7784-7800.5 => -0.03 mag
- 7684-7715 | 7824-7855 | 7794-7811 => 0.02 mag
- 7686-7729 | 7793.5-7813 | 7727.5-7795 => -0.01 mag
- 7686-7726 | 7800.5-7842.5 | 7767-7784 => 0.01 mag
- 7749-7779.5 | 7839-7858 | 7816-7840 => -0.03 mag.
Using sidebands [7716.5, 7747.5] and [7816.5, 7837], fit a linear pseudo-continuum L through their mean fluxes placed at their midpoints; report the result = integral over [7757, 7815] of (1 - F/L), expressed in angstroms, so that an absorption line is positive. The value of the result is 0.4 angstroms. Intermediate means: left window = 200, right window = 204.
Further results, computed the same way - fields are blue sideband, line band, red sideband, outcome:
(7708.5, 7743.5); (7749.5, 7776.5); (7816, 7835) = 0.3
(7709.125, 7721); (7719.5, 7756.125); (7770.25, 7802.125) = -0.5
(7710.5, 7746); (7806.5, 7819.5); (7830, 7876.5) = 0.0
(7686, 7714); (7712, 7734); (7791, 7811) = 0.3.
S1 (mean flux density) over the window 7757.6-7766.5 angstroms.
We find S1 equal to 198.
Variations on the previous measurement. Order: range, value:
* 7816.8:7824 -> 203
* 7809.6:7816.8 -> 204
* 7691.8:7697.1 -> 194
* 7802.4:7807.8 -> 197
